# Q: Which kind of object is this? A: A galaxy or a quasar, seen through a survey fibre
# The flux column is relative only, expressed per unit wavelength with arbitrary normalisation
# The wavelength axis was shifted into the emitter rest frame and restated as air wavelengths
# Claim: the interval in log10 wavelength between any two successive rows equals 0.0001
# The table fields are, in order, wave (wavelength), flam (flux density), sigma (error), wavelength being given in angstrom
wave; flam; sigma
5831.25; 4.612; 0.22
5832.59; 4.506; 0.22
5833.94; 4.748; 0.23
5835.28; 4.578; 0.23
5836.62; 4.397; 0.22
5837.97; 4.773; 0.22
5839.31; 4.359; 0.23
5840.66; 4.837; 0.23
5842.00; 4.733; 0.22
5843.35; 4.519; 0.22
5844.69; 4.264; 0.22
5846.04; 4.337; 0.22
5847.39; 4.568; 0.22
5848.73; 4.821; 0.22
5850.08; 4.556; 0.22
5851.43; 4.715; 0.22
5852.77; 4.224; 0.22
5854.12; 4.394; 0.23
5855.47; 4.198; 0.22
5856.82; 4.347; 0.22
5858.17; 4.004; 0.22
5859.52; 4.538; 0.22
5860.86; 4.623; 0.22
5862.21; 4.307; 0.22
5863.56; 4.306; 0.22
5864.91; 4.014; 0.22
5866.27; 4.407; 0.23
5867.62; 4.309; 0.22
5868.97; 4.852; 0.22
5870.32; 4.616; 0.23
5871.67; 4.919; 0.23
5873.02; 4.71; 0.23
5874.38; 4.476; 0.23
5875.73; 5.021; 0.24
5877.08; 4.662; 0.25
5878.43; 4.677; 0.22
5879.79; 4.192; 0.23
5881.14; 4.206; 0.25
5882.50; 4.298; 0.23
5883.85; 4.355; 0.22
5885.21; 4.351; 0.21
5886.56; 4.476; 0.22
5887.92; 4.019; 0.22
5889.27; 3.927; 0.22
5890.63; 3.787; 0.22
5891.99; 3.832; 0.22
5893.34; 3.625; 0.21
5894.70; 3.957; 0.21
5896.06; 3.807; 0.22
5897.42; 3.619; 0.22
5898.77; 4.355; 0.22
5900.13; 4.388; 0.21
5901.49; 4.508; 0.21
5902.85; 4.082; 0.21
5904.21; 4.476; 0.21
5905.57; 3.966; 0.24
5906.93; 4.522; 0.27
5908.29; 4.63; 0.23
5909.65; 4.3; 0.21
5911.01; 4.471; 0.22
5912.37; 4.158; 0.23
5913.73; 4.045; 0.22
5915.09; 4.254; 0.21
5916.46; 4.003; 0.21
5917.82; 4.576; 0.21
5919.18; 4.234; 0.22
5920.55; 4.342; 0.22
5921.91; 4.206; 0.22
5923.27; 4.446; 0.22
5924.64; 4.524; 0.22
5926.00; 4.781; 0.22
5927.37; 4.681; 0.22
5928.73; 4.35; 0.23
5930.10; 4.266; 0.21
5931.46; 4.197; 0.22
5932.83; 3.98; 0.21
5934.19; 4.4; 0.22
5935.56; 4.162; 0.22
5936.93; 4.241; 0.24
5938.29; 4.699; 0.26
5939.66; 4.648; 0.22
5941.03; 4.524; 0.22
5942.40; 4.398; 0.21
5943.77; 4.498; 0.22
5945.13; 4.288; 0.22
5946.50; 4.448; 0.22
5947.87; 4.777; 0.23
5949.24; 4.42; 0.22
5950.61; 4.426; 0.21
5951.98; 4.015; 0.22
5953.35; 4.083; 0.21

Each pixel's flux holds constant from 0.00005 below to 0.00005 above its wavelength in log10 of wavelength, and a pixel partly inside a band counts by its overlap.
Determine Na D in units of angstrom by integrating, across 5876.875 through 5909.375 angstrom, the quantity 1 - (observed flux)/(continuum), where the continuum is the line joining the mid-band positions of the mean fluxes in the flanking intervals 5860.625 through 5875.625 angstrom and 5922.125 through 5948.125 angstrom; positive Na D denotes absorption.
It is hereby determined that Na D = 2.1 angstrom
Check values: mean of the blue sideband 4.52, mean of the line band 4.19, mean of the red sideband 4.43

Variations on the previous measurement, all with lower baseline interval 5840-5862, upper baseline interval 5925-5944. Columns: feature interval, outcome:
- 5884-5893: 0.8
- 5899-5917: 0.6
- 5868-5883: -0.5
